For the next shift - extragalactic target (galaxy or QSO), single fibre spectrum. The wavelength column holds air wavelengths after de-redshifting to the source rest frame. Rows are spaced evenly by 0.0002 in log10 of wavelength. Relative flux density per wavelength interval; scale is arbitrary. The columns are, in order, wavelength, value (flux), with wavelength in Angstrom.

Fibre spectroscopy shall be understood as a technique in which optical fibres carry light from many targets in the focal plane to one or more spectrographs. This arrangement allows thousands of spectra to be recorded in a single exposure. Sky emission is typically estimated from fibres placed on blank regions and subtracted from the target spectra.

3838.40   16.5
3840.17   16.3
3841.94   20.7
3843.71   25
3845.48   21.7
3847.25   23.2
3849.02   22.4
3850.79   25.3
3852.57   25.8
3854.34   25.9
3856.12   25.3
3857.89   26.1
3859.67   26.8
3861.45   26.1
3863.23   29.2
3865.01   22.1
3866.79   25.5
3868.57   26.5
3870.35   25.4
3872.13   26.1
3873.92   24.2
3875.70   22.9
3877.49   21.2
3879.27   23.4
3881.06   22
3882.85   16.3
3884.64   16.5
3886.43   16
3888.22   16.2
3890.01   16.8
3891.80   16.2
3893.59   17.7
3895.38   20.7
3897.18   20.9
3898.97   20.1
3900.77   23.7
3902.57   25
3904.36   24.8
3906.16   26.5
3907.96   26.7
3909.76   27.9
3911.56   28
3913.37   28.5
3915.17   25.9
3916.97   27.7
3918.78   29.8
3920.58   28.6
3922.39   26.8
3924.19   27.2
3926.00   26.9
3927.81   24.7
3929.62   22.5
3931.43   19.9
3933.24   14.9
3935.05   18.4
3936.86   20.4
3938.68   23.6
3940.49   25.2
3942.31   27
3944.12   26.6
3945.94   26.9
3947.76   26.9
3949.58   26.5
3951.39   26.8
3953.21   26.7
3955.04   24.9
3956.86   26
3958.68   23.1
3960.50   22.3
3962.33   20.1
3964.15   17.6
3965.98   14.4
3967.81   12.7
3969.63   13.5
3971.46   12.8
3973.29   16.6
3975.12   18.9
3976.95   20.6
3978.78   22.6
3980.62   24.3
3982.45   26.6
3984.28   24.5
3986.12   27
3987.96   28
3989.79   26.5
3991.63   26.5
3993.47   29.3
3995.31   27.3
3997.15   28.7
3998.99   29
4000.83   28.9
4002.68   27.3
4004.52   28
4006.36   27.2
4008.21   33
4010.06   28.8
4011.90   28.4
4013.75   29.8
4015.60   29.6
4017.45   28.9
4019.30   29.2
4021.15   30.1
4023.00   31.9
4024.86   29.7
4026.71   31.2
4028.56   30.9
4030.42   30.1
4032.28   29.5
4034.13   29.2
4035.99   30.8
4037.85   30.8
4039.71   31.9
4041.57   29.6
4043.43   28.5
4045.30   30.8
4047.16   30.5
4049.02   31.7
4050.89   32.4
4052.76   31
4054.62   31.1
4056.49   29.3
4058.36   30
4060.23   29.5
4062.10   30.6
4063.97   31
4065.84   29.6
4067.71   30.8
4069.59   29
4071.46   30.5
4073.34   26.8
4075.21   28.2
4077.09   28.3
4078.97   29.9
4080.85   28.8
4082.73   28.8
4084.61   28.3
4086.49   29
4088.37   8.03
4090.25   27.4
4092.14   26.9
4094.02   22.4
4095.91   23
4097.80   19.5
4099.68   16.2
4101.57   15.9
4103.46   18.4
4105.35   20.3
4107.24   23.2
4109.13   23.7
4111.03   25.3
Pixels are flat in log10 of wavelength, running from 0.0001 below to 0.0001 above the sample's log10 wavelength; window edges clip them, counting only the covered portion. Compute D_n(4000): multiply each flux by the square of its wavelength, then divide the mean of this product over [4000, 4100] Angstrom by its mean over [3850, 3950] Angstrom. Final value 1.29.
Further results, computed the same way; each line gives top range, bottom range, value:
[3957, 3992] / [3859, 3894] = 1.01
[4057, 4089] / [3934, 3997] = 1.29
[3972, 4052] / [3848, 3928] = 1.25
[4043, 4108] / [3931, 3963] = 1.20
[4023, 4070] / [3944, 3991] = 1.41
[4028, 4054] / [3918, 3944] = 1.34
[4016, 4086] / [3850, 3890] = 1.41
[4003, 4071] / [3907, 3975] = 1.36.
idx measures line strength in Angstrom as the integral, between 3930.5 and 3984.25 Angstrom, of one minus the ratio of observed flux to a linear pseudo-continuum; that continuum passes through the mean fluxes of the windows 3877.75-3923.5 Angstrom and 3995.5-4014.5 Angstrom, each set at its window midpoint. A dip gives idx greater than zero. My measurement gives 9.1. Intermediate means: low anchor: 22.9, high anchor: 28.8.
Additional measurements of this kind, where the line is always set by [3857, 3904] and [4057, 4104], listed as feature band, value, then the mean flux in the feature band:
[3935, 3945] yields -0.3 Angstrom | 24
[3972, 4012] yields -3.0 Angstrom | 26.1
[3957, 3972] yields 3.8 Angstrom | 17.6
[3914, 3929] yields -2.8 Angstrom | 27.1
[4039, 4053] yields -3.0 Angstrom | 30.8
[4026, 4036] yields -2.1 Angstrom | 30.2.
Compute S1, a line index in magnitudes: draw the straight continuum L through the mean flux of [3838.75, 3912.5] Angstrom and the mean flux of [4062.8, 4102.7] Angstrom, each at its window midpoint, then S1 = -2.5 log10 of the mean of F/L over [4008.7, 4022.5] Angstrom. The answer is -0.190 mag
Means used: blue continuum 22.9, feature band 29.5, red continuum 25.6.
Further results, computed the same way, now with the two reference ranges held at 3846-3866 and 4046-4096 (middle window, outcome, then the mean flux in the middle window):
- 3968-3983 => 0.38 mag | 19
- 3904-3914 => -0.05 mag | 27.1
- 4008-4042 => -0.09 mag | 30.1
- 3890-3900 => 0.33 mag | 19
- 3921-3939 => 0.16 mag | 22.7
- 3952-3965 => 0.16 mag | 23.1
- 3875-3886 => 0.26 mag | 20.1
